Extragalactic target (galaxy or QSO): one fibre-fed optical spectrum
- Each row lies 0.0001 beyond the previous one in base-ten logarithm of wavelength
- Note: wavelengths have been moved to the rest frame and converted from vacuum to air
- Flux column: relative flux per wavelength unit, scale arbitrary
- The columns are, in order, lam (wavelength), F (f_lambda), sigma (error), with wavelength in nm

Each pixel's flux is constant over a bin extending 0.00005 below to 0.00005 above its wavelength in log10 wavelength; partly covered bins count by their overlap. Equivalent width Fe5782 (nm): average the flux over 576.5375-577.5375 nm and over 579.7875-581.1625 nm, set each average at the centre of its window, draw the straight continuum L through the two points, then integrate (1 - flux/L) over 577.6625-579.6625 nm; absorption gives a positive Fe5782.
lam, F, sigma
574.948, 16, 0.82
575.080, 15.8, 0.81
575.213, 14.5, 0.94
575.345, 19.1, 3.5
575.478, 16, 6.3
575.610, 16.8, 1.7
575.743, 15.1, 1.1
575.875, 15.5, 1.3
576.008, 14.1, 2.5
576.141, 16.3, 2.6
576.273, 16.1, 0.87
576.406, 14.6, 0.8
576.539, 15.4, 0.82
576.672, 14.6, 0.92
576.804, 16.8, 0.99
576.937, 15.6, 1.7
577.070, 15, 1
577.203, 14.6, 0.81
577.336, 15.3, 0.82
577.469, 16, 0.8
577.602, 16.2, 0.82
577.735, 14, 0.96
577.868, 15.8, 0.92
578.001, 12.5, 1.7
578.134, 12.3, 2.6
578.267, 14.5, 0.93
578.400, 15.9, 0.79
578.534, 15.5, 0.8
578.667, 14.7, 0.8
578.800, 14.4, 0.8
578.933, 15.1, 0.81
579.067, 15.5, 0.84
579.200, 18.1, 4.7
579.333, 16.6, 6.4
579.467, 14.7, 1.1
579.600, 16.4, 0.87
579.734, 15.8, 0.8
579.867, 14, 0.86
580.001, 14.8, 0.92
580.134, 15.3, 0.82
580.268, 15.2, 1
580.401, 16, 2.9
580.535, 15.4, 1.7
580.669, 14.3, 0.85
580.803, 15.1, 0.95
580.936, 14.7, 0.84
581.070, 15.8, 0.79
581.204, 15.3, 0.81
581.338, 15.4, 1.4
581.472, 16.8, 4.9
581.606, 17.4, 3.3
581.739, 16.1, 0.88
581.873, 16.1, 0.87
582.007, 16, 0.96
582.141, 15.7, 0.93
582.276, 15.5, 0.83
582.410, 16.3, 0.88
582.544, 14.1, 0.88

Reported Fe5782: 0.024 nm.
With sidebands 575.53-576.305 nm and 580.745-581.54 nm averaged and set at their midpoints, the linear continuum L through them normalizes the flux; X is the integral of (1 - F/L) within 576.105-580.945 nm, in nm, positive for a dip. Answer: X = 0.114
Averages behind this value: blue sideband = 15.6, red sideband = 15.5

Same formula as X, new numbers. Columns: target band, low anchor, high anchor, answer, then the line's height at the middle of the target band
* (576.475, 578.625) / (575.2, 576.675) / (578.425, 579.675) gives 0.098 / 15.7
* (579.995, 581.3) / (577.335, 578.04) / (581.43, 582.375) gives 0.053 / 15.9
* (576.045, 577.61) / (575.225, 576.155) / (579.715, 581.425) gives 0.033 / 15.8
